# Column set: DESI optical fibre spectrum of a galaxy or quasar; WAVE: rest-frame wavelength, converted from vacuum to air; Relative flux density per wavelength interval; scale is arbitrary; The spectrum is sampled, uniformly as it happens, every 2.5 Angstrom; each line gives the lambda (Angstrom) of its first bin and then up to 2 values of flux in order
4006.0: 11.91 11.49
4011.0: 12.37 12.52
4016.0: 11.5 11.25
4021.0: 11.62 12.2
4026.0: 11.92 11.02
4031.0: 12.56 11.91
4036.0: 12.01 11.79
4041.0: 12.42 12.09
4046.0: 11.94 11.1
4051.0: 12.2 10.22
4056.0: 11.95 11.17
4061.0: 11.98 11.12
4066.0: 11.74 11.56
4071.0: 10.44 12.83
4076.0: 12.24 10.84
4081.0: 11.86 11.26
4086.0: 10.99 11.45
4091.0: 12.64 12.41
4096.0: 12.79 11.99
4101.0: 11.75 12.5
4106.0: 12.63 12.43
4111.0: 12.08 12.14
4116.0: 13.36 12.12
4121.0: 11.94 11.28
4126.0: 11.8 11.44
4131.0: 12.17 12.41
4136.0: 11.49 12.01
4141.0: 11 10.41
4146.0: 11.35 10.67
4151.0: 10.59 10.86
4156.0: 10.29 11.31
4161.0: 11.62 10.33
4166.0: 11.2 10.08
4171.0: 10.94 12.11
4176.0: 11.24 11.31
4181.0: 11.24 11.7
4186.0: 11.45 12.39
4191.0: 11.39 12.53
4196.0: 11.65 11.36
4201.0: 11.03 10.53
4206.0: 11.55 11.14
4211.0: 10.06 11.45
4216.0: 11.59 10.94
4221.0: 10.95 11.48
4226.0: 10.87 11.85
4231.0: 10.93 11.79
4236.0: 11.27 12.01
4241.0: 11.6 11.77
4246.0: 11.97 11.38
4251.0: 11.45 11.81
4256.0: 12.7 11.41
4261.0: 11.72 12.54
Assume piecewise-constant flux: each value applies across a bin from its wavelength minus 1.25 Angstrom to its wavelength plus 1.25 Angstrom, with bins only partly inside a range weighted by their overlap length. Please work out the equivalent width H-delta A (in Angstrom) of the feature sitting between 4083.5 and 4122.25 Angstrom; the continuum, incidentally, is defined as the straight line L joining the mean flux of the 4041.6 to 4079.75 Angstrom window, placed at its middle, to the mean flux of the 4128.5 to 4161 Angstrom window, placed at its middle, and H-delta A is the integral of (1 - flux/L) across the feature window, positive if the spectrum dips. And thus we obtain -2.6 Angstrom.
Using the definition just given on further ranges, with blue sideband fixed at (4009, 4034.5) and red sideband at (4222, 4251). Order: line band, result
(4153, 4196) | 1.17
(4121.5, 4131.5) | 0.04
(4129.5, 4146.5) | 0.19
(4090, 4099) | -0.56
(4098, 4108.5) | -0.46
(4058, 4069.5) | 0.26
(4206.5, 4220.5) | 0.61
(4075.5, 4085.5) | 0.28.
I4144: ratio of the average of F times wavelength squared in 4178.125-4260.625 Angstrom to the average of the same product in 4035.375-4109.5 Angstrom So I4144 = 1.04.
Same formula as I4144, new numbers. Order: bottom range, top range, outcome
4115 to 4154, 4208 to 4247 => 1.03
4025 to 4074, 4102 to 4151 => 1.05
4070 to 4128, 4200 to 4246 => 1.00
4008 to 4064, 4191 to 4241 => 1.05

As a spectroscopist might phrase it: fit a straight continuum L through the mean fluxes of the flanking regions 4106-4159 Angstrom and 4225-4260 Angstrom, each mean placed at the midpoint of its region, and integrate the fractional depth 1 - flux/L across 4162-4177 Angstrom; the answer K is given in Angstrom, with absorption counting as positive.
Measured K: 0.8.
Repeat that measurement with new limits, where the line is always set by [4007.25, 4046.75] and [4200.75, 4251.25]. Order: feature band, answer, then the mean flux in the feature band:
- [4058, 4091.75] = 0.56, 11.6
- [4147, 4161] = 0.85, 10.8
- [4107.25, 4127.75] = -0.85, 12.1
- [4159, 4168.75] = 0.49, 10.9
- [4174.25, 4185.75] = 0.04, 11.4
